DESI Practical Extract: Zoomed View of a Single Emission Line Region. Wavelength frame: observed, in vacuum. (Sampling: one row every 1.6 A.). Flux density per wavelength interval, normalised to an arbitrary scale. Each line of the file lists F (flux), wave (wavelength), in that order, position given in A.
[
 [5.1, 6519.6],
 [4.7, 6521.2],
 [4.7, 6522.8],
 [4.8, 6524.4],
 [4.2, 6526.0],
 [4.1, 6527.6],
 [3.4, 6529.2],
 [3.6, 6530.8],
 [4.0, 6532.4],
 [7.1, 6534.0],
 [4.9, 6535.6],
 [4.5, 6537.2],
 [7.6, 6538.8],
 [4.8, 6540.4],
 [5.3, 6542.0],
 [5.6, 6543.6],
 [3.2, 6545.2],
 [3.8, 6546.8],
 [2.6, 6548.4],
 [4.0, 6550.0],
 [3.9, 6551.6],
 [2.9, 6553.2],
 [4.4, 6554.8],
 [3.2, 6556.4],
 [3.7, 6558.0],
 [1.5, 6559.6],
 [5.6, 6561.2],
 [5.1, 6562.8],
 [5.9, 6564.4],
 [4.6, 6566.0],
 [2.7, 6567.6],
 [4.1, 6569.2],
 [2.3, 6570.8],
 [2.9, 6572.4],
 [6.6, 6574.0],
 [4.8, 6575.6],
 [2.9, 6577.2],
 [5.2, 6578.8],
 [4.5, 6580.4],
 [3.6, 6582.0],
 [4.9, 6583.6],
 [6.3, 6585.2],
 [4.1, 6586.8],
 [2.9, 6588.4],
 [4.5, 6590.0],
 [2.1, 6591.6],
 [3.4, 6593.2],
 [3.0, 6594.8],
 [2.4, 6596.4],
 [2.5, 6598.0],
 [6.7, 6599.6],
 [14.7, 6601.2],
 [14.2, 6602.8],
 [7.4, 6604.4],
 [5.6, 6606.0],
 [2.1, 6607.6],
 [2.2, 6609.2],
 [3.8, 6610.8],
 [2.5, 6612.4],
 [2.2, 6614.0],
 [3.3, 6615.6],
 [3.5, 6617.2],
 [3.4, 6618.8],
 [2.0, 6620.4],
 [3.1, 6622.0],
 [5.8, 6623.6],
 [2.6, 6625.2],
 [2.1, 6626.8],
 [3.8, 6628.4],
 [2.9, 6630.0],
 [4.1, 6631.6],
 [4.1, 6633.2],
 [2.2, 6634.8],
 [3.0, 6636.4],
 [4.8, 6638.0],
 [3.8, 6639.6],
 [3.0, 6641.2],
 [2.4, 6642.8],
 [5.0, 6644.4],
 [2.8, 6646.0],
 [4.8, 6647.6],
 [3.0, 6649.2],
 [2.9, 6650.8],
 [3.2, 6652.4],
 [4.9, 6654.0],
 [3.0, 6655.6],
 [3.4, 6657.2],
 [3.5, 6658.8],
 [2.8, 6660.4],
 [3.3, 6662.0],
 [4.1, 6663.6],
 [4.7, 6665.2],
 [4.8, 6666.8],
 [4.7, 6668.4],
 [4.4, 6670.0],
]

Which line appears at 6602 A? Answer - [O III]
